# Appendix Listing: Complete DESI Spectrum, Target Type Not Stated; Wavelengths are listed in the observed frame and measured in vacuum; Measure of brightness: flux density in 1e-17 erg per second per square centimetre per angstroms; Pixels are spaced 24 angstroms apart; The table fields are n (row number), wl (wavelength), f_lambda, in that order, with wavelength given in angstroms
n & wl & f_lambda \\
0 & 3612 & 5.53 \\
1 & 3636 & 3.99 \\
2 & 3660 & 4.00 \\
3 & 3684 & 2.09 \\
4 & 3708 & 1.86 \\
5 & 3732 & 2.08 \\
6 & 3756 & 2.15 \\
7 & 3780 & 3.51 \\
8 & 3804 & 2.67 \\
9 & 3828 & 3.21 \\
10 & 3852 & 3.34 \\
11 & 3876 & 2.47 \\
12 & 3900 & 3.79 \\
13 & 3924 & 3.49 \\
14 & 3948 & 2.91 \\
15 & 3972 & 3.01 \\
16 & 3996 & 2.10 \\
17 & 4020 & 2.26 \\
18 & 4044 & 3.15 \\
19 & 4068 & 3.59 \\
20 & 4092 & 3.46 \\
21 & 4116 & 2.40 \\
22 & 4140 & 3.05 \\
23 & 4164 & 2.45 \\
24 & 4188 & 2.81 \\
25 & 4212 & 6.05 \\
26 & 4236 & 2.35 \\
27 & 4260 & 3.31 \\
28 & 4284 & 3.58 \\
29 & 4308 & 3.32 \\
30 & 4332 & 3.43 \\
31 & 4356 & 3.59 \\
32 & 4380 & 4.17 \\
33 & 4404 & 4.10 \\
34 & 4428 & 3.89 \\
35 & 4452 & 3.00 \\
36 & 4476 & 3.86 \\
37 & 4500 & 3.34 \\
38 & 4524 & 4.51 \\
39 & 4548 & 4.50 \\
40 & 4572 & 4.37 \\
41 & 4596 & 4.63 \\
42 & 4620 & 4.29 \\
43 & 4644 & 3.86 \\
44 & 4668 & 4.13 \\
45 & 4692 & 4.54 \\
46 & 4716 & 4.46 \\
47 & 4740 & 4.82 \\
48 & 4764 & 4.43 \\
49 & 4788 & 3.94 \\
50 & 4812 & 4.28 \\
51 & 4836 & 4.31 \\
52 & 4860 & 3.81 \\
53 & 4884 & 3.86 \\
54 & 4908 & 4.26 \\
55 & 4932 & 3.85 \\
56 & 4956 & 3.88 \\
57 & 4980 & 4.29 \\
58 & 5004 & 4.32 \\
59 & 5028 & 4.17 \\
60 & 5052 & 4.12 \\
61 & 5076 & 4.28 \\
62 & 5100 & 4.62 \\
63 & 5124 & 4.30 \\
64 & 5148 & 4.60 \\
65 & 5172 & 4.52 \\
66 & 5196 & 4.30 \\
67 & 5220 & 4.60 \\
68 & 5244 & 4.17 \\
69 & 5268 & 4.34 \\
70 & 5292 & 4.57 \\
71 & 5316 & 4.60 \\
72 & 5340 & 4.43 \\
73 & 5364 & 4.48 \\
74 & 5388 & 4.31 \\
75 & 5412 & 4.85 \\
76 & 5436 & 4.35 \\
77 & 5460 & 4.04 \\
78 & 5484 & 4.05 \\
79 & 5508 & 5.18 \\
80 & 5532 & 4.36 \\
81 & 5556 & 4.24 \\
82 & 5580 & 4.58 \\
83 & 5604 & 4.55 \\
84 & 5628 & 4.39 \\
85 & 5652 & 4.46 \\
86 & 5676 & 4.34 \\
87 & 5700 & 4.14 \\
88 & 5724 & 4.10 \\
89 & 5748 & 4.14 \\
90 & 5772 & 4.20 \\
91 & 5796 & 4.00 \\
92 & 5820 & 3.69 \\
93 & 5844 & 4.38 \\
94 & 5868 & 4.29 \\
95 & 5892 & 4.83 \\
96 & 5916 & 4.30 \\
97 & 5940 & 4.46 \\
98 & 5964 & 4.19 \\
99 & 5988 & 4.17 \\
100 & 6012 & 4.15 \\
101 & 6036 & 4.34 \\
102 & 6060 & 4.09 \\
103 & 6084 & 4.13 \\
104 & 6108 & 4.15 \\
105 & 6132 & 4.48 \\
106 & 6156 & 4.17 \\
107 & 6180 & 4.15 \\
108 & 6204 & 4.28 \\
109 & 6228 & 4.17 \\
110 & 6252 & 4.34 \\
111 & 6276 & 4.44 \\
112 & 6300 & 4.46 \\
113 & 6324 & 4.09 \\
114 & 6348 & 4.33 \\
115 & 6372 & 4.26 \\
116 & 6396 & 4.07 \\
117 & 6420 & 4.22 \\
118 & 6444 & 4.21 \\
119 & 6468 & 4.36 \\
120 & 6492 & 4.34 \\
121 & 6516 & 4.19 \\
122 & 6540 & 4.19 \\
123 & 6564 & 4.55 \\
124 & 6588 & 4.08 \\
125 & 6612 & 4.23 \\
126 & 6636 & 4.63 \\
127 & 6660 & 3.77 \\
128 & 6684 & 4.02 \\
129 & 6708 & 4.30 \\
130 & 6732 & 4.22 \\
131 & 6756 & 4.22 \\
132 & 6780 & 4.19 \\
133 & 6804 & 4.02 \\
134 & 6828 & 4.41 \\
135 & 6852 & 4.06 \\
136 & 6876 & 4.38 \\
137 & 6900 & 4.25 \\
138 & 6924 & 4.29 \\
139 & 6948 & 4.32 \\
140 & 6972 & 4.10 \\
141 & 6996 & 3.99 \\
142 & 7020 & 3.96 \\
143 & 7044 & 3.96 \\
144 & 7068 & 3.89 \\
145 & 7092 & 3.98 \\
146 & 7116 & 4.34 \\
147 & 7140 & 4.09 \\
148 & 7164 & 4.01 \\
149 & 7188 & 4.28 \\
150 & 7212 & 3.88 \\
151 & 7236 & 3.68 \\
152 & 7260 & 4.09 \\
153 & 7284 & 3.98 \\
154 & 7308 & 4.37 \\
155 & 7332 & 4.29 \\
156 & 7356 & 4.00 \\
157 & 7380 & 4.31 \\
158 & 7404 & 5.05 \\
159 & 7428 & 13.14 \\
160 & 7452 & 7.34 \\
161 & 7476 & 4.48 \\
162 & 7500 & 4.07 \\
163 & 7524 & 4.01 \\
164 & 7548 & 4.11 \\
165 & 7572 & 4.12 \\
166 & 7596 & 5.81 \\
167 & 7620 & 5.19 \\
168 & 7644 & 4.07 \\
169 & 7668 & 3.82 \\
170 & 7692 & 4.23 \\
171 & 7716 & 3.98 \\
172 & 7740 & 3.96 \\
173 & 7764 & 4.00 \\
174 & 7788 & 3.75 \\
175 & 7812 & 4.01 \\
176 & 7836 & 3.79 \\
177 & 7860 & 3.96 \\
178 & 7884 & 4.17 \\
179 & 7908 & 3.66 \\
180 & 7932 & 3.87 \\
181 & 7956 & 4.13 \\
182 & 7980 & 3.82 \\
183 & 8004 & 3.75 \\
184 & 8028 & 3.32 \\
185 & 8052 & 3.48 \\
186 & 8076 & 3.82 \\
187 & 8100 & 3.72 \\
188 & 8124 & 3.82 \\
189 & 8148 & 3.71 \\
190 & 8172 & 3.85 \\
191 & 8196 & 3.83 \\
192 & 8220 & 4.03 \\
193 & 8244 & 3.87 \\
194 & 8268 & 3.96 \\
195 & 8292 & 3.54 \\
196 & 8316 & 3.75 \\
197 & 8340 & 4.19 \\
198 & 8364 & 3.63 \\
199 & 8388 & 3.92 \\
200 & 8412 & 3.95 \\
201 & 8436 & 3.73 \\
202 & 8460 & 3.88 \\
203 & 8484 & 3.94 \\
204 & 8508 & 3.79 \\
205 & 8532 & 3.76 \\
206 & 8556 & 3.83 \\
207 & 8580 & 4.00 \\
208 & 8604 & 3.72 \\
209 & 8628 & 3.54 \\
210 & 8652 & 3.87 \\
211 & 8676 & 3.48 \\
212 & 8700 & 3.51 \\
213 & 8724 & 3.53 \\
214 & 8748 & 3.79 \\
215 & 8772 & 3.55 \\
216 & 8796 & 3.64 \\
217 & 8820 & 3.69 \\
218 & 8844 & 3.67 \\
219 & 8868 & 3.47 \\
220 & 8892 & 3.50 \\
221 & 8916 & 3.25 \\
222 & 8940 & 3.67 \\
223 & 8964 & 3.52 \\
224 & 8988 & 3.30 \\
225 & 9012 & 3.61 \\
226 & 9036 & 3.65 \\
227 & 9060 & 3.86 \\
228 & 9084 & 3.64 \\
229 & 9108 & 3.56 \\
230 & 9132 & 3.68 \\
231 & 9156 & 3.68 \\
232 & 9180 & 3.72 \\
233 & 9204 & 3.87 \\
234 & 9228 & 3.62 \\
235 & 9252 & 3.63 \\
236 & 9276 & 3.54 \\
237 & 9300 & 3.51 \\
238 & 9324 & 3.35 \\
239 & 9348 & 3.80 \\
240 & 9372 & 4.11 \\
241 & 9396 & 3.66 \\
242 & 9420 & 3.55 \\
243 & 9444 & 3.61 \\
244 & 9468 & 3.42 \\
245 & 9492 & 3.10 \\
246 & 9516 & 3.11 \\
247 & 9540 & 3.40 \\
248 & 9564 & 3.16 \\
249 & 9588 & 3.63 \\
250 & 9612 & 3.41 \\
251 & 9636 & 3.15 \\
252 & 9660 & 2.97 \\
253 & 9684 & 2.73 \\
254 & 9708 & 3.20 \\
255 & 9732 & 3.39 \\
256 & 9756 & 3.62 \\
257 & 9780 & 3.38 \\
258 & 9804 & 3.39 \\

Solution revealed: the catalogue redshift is 0.13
